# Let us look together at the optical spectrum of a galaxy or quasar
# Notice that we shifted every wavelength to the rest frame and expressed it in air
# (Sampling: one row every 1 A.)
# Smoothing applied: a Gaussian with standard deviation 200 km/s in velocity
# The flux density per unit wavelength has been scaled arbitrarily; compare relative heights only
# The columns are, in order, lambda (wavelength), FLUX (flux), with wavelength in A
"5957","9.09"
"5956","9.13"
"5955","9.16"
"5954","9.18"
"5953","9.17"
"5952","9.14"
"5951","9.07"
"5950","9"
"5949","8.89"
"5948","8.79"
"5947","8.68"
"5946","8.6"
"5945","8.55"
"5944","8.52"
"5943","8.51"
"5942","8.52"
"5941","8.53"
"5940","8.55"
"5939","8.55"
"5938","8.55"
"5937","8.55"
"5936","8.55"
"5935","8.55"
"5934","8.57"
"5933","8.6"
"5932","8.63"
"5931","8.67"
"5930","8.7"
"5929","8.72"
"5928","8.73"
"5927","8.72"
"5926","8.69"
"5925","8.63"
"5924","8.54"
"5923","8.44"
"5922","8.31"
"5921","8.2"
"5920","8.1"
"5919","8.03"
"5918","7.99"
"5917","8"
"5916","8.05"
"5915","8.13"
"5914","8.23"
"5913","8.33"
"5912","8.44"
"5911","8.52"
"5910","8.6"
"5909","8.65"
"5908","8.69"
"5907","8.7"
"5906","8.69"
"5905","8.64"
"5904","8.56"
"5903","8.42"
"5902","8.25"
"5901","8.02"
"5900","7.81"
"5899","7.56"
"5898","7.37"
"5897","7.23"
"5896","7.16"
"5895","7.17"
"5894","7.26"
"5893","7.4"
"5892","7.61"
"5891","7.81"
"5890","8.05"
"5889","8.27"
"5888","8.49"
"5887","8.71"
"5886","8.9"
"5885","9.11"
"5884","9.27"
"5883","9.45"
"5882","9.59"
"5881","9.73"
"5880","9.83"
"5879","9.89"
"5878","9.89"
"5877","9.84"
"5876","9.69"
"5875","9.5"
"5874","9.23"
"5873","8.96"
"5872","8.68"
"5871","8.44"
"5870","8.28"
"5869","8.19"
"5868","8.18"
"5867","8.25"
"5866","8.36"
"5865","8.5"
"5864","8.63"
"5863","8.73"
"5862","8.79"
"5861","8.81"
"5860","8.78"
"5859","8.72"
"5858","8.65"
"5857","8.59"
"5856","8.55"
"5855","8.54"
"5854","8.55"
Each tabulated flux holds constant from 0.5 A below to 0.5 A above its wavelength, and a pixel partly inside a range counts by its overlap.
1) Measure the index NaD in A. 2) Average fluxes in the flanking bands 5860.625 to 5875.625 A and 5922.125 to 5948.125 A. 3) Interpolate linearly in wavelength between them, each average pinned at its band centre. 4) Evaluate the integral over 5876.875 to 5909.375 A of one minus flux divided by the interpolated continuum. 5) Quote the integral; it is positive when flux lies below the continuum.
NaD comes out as 0.59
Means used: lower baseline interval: 8.64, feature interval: 8.47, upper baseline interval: 8.59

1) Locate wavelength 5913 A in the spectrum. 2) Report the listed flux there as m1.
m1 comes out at 8.33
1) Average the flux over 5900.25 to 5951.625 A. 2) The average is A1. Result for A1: 8.51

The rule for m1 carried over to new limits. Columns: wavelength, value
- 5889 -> 8.27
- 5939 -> 8.55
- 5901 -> 8.02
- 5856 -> 8.55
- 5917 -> 8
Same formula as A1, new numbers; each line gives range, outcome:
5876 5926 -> 8.44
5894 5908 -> 7.97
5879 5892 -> 8.92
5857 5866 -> 8.68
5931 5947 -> 8.56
